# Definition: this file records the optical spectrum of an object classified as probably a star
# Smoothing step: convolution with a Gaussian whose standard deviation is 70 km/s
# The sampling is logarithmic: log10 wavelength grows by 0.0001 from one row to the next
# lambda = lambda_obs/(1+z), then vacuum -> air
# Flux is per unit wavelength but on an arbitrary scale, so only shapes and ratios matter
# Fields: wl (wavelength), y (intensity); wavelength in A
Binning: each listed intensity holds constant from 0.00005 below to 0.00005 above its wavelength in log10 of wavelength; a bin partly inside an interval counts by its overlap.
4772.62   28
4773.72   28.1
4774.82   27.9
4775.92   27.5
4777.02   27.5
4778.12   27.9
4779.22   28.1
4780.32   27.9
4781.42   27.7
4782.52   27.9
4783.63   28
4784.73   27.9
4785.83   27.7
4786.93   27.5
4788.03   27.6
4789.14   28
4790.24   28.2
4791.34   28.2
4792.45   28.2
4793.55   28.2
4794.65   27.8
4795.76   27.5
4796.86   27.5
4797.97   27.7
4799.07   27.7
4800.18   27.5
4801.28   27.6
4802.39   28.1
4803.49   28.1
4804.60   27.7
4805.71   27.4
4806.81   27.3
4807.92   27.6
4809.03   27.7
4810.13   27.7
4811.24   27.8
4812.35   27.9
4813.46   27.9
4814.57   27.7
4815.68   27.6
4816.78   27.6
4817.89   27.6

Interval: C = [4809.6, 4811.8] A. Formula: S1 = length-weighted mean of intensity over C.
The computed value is 27.7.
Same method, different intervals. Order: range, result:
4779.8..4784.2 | 27.8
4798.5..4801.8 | 27.6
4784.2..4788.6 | 27.7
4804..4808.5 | 27.5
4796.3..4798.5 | 27.6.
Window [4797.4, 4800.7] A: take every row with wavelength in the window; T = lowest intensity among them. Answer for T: 27.5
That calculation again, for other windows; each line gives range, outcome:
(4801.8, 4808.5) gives 27.3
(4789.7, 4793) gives 28.2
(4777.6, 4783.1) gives 27.7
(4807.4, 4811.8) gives 27.6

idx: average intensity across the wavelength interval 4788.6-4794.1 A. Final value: 28.2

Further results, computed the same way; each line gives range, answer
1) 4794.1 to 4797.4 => 27.6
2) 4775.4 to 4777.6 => 27.5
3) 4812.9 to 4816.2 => 27.7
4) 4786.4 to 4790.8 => 27.8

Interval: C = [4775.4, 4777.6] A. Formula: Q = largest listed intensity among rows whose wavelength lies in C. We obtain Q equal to 27.5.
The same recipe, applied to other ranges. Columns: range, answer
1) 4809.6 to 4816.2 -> 27.9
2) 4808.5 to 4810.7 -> 27.7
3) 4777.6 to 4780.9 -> 28.1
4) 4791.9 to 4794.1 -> 28.2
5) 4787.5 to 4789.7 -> 28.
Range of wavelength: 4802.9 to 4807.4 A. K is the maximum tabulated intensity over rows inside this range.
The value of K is 28.1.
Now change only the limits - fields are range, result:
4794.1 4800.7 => 27.8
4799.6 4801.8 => 27.6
